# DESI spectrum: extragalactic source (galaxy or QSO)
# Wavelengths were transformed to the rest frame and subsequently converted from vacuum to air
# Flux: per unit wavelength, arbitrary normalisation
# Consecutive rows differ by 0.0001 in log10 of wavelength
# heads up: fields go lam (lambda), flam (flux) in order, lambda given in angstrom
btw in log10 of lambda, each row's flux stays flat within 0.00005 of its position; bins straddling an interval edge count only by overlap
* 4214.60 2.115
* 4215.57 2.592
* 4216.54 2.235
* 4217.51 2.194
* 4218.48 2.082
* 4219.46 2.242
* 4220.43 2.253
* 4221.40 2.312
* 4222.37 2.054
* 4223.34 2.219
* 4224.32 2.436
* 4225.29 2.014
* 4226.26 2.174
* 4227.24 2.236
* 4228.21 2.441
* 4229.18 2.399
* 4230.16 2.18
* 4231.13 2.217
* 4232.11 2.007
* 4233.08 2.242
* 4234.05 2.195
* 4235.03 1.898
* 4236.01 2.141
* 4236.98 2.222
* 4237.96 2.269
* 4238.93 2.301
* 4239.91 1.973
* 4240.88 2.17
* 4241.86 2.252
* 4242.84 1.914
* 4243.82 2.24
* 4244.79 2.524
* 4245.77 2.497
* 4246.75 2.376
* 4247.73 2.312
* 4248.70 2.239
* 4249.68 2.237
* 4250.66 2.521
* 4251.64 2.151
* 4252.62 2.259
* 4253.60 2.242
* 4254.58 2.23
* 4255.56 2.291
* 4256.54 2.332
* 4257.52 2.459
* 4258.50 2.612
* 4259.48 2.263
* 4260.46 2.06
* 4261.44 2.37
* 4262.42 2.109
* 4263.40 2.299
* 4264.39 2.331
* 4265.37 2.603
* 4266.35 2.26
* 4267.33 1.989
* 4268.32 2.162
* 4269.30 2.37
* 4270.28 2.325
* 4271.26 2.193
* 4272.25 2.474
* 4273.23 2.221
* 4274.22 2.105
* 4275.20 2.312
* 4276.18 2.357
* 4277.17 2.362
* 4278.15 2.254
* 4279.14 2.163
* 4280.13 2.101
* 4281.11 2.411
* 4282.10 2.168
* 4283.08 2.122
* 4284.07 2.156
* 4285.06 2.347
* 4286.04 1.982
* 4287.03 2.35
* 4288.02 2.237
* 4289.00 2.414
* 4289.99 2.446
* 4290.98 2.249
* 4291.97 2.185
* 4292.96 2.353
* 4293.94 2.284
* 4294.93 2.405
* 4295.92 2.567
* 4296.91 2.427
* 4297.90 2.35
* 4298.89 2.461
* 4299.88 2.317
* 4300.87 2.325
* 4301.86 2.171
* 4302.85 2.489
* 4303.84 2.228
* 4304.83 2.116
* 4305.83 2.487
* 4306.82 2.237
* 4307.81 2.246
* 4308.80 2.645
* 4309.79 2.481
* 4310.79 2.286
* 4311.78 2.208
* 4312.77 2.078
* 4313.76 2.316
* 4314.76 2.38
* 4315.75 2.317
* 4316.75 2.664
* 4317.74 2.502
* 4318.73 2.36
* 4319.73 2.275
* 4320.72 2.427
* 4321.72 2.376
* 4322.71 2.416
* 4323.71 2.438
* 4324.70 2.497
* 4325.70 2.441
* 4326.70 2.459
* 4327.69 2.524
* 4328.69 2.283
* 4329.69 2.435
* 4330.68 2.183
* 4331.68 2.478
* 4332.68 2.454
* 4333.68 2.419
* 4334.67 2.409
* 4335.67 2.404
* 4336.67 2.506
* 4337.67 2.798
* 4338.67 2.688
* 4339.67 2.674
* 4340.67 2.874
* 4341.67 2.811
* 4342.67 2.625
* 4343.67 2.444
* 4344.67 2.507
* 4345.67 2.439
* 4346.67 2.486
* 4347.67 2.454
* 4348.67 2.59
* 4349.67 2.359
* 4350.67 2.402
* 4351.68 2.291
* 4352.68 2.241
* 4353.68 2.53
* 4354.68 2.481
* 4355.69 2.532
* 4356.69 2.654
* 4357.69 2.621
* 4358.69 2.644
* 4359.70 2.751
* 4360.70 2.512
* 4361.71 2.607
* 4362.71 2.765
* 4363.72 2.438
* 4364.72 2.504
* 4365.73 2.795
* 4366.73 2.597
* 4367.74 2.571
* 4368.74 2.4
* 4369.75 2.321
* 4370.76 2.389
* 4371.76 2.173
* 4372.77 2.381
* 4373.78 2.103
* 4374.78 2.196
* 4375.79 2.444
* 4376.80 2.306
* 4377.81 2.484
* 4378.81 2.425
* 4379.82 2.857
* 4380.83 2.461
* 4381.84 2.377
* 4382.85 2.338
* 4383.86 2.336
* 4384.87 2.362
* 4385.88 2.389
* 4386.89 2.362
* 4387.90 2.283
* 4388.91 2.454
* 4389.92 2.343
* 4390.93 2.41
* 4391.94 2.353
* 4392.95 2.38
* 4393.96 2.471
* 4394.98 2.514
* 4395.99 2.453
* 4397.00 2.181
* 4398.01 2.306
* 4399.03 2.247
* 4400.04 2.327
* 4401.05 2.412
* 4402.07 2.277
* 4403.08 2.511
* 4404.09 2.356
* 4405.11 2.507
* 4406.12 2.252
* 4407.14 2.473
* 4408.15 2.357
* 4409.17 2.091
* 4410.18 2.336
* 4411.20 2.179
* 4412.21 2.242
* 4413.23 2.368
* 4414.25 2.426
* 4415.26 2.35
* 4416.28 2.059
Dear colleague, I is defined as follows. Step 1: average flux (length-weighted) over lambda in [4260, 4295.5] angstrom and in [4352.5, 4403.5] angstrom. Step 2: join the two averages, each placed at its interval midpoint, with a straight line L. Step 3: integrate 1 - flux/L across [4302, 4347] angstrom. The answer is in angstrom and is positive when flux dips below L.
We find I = -1.76 angstrom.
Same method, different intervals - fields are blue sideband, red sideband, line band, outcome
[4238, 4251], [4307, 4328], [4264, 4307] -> 0.87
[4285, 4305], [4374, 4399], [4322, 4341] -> -1.13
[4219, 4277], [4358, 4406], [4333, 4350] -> -1.32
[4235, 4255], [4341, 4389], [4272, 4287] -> 0.48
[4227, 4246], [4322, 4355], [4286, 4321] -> 0.69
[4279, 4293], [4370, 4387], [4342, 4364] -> -1.71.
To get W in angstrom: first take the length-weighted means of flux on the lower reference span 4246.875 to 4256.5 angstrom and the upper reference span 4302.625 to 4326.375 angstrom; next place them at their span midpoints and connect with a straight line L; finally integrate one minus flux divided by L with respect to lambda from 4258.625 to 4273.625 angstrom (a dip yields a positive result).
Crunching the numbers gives 0.2 angstrom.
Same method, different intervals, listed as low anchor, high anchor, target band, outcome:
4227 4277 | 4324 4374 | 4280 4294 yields 0.6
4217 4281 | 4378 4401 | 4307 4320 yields -0.3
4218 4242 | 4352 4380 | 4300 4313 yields 0.3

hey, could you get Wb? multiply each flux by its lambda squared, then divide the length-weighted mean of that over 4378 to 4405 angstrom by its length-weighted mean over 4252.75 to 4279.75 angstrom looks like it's 1.11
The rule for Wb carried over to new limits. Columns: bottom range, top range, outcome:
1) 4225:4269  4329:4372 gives 1.17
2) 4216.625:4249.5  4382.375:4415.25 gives 1.14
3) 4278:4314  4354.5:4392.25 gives 1.11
